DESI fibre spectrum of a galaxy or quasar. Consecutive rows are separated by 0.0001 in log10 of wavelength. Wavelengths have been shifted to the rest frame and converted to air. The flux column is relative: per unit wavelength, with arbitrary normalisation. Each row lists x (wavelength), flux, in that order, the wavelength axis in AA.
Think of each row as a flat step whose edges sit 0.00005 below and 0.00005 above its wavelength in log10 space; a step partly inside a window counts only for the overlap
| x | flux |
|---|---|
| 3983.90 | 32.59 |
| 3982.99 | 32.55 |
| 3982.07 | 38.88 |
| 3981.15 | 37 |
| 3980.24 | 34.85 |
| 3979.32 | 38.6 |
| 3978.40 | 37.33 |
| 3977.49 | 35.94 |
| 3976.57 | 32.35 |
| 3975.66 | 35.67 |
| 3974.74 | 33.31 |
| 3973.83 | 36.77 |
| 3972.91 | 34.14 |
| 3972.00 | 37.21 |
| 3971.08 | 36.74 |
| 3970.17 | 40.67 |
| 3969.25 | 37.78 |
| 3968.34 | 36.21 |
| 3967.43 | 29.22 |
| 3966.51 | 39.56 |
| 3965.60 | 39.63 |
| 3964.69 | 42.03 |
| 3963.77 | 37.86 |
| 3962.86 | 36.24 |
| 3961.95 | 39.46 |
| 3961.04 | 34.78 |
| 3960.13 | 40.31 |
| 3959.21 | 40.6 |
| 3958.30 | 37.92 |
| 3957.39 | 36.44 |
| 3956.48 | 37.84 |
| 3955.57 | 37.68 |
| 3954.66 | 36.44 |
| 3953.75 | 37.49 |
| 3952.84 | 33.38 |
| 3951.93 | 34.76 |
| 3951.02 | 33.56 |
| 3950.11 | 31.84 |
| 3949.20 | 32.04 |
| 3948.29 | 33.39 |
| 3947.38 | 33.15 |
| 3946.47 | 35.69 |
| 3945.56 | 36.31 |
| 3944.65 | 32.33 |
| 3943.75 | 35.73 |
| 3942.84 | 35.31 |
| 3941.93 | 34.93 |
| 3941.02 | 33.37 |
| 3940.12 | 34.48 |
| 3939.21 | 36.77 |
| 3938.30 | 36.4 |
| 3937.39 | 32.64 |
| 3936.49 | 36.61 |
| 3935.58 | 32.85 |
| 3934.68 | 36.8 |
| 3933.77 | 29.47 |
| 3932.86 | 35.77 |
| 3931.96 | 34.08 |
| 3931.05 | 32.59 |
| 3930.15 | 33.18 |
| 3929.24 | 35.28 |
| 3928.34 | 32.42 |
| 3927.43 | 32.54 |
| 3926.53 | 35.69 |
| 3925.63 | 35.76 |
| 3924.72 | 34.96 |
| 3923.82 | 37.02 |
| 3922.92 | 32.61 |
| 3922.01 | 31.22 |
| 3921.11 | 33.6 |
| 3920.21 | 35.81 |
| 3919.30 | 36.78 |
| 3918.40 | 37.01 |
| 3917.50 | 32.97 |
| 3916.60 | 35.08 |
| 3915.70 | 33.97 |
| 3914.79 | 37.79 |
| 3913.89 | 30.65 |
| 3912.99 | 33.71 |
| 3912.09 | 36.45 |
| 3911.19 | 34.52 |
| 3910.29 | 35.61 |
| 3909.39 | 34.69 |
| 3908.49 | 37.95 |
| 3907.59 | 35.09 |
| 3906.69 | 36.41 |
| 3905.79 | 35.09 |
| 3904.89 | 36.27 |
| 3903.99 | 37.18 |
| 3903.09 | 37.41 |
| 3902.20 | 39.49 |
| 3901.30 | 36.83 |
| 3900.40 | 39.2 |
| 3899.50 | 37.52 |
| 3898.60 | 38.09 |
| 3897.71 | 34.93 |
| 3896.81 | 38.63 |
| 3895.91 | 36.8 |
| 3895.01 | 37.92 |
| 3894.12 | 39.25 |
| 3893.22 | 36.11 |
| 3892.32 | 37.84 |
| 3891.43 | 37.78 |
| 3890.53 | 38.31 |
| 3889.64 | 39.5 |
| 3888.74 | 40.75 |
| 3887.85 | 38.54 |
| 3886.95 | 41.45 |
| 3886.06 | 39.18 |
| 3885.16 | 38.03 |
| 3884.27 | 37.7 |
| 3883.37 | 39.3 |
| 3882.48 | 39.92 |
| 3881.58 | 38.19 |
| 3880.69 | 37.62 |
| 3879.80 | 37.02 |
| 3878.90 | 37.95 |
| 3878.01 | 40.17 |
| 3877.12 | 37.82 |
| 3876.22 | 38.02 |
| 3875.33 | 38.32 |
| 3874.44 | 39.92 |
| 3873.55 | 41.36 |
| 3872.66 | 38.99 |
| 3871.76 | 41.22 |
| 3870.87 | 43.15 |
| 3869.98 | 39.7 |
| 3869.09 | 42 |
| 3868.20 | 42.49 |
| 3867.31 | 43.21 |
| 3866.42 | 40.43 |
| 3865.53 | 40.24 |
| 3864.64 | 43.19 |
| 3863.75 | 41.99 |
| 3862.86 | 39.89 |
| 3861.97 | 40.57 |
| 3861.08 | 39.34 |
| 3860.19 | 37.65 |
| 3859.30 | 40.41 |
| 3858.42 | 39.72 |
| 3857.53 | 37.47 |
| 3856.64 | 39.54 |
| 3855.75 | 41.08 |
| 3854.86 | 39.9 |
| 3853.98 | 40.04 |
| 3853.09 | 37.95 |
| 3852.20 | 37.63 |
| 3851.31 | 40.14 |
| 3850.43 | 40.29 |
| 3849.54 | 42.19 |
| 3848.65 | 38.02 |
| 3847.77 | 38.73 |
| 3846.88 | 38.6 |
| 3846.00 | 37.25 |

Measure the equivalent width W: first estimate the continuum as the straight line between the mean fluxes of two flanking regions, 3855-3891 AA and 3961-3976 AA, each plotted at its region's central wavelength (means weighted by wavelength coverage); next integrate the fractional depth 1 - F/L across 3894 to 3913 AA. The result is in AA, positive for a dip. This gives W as 1.02 AA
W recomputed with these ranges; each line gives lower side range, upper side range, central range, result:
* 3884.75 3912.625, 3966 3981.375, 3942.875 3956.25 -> 0.70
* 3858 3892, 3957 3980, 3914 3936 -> 2.29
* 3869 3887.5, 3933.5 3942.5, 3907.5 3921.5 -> 0.50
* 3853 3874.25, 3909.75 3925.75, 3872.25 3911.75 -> -0.46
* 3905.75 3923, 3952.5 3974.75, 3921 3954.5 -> 1.65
